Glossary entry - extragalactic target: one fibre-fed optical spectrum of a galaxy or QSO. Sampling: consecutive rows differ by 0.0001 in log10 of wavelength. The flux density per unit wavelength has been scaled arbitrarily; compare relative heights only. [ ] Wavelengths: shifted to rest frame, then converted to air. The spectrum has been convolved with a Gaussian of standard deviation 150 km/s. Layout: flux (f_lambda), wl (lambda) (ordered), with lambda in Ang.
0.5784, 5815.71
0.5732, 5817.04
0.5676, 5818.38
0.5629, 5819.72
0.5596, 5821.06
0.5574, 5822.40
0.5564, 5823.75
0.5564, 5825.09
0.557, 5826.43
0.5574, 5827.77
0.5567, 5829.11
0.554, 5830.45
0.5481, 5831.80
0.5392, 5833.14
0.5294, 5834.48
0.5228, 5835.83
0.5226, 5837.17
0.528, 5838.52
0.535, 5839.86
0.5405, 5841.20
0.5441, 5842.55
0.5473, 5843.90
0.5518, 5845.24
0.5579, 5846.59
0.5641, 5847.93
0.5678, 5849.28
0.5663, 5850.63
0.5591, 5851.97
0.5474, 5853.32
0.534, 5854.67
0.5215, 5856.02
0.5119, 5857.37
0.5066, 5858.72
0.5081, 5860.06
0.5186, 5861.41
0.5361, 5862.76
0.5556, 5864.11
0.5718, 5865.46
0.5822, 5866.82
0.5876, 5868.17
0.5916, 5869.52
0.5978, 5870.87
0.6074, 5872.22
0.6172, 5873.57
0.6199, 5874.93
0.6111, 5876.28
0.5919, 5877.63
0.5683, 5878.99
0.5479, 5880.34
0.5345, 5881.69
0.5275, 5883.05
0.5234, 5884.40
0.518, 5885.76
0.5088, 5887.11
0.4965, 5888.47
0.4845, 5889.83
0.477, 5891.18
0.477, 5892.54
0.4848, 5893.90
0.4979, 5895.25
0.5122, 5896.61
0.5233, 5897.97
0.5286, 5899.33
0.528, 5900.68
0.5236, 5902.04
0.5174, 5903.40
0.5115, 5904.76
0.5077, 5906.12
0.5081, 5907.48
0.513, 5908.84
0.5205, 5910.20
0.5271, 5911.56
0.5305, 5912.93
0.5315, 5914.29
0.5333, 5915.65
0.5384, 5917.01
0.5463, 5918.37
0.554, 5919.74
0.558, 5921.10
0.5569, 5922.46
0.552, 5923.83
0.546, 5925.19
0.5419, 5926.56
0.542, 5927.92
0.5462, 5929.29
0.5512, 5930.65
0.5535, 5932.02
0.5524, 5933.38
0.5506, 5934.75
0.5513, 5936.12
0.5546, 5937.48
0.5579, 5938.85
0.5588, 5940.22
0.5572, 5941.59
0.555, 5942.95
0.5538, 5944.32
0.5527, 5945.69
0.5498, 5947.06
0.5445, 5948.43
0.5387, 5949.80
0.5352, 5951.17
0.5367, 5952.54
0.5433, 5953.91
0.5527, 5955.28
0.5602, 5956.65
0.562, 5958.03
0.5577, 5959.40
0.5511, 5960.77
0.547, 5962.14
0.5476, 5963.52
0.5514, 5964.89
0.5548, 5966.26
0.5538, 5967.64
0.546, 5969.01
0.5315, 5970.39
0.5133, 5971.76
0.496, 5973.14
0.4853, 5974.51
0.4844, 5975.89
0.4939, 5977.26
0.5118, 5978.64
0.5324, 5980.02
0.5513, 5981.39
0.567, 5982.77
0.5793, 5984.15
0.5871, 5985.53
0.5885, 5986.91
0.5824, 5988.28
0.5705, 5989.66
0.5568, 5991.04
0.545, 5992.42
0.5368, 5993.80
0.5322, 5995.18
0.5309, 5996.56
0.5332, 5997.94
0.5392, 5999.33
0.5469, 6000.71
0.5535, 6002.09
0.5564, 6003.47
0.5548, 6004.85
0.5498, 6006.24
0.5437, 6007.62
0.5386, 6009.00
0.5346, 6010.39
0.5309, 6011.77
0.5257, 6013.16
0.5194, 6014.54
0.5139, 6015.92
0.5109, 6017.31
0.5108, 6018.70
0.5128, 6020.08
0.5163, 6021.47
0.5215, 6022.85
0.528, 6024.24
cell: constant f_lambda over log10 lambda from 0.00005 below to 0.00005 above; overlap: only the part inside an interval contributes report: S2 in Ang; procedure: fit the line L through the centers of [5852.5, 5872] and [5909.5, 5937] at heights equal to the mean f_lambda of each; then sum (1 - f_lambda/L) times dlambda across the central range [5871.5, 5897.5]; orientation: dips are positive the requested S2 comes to 0.50 Ang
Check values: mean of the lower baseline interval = 0.549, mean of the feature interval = 0.537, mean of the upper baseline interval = 0.544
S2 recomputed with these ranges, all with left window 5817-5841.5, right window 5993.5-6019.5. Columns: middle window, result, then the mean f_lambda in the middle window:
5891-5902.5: 0.8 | 0.507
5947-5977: 0.0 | 0.537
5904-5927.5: 0.3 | 0.534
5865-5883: -1.3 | 0.585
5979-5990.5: -0.7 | 0.568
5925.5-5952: -0.5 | 0.55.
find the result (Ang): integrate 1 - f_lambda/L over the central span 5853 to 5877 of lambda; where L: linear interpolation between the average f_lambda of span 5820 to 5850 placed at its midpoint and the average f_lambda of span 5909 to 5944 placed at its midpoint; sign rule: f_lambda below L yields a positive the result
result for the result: -0.7 Ang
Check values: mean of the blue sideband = 0.548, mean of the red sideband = 0.546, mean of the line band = 0.563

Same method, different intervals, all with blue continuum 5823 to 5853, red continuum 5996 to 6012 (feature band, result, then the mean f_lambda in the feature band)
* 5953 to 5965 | -0.2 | 0.552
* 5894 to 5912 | 1.0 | 0.516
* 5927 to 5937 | -0.1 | 0.55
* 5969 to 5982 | 0.7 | 0.513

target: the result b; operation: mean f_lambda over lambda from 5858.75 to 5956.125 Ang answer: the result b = 0.542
